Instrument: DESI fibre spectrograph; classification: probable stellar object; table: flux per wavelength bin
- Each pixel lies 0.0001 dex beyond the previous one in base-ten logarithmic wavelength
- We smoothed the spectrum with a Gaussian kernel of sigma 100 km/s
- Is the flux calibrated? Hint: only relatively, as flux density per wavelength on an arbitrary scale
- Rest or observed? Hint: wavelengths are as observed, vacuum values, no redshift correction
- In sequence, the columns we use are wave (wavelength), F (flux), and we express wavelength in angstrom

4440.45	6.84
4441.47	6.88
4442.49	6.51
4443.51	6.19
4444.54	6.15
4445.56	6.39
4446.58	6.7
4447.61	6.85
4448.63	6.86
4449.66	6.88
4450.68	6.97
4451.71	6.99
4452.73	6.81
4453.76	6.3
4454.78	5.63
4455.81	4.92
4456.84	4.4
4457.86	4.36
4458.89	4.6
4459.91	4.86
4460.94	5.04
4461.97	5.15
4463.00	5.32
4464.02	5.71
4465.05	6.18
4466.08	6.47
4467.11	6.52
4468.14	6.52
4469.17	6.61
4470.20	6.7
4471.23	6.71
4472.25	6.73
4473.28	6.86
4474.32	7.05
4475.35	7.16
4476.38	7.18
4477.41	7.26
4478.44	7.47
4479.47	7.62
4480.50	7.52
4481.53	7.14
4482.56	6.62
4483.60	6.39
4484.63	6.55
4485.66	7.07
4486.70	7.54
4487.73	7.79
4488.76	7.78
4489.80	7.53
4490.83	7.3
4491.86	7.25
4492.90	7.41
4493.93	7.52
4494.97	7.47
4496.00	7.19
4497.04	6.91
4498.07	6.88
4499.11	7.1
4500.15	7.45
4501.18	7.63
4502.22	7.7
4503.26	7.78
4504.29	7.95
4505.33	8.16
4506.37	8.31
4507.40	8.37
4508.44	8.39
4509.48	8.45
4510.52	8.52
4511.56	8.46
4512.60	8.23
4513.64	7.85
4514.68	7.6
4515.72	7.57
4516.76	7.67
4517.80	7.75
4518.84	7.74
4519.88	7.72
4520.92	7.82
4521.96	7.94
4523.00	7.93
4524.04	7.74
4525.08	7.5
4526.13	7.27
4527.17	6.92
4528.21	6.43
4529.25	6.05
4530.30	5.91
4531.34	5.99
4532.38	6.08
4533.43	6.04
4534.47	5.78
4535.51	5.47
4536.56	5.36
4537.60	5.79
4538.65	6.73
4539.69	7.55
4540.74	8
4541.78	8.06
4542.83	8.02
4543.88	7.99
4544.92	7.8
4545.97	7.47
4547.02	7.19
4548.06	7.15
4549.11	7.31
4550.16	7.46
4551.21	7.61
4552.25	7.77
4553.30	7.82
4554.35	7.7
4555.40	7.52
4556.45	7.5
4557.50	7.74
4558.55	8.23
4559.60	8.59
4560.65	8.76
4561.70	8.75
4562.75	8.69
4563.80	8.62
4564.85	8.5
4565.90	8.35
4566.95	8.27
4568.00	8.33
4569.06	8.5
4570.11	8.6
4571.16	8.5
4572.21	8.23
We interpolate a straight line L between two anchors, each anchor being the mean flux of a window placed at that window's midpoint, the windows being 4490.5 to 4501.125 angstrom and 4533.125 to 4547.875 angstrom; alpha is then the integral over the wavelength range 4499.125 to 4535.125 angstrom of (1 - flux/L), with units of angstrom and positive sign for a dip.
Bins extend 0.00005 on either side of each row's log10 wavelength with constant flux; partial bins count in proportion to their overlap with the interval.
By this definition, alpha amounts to -1.8 angstrom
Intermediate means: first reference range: 7.27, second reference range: 6.97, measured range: 7.48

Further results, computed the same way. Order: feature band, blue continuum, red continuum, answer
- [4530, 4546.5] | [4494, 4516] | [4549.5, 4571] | 2.59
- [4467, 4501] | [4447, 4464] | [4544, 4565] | -4.06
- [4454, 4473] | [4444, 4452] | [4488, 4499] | 3.33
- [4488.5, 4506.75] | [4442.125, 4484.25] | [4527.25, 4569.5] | -1.95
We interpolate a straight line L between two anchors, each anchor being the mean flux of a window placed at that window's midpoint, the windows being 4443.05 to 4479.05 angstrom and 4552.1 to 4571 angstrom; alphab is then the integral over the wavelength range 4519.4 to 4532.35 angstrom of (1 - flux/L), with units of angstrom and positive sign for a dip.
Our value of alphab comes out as 0.8 angstrom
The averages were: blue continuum 6.25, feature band 7.06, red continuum 8.25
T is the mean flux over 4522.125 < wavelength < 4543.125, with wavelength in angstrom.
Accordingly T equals 6.74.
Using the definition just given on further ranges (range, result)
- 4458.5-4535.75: 7.09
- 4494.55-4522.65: 7.8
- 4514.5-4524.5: 7.76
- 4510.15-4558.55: 7.3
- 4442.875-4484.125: 6.35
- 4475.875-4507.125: 7.39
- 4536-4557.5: 7.39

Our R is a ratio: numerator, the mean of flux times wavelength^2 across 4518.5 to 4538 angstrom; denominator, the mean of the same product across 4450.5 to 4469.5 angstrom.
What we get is 1.2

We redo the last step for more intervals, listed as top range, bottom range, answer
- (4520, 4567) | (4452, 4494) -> 1.17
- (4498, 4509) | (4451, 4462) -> 1.48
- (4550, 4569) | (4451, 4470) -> 1.49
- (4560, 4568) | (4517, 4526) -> 1.13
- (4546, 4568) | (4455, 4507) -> 1.21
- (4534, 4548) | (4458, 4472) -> 1.24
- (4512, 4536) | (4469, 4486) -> 1.04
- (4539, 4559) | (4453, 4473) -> 1.38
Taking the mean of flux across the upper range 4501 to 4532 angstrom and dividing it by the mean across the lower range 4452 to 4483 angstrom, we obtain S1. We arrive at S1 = 1.22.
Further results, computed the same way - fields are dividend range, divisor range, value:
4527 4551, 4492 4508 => 0.90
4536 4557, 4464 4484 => 1.08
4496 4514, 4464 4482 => 1.14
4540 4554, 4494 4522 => 0.98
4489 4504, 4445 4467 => 1.25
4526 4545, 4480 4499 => 0.92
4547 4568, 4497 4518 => 1.02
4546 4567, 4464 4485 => 1.16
